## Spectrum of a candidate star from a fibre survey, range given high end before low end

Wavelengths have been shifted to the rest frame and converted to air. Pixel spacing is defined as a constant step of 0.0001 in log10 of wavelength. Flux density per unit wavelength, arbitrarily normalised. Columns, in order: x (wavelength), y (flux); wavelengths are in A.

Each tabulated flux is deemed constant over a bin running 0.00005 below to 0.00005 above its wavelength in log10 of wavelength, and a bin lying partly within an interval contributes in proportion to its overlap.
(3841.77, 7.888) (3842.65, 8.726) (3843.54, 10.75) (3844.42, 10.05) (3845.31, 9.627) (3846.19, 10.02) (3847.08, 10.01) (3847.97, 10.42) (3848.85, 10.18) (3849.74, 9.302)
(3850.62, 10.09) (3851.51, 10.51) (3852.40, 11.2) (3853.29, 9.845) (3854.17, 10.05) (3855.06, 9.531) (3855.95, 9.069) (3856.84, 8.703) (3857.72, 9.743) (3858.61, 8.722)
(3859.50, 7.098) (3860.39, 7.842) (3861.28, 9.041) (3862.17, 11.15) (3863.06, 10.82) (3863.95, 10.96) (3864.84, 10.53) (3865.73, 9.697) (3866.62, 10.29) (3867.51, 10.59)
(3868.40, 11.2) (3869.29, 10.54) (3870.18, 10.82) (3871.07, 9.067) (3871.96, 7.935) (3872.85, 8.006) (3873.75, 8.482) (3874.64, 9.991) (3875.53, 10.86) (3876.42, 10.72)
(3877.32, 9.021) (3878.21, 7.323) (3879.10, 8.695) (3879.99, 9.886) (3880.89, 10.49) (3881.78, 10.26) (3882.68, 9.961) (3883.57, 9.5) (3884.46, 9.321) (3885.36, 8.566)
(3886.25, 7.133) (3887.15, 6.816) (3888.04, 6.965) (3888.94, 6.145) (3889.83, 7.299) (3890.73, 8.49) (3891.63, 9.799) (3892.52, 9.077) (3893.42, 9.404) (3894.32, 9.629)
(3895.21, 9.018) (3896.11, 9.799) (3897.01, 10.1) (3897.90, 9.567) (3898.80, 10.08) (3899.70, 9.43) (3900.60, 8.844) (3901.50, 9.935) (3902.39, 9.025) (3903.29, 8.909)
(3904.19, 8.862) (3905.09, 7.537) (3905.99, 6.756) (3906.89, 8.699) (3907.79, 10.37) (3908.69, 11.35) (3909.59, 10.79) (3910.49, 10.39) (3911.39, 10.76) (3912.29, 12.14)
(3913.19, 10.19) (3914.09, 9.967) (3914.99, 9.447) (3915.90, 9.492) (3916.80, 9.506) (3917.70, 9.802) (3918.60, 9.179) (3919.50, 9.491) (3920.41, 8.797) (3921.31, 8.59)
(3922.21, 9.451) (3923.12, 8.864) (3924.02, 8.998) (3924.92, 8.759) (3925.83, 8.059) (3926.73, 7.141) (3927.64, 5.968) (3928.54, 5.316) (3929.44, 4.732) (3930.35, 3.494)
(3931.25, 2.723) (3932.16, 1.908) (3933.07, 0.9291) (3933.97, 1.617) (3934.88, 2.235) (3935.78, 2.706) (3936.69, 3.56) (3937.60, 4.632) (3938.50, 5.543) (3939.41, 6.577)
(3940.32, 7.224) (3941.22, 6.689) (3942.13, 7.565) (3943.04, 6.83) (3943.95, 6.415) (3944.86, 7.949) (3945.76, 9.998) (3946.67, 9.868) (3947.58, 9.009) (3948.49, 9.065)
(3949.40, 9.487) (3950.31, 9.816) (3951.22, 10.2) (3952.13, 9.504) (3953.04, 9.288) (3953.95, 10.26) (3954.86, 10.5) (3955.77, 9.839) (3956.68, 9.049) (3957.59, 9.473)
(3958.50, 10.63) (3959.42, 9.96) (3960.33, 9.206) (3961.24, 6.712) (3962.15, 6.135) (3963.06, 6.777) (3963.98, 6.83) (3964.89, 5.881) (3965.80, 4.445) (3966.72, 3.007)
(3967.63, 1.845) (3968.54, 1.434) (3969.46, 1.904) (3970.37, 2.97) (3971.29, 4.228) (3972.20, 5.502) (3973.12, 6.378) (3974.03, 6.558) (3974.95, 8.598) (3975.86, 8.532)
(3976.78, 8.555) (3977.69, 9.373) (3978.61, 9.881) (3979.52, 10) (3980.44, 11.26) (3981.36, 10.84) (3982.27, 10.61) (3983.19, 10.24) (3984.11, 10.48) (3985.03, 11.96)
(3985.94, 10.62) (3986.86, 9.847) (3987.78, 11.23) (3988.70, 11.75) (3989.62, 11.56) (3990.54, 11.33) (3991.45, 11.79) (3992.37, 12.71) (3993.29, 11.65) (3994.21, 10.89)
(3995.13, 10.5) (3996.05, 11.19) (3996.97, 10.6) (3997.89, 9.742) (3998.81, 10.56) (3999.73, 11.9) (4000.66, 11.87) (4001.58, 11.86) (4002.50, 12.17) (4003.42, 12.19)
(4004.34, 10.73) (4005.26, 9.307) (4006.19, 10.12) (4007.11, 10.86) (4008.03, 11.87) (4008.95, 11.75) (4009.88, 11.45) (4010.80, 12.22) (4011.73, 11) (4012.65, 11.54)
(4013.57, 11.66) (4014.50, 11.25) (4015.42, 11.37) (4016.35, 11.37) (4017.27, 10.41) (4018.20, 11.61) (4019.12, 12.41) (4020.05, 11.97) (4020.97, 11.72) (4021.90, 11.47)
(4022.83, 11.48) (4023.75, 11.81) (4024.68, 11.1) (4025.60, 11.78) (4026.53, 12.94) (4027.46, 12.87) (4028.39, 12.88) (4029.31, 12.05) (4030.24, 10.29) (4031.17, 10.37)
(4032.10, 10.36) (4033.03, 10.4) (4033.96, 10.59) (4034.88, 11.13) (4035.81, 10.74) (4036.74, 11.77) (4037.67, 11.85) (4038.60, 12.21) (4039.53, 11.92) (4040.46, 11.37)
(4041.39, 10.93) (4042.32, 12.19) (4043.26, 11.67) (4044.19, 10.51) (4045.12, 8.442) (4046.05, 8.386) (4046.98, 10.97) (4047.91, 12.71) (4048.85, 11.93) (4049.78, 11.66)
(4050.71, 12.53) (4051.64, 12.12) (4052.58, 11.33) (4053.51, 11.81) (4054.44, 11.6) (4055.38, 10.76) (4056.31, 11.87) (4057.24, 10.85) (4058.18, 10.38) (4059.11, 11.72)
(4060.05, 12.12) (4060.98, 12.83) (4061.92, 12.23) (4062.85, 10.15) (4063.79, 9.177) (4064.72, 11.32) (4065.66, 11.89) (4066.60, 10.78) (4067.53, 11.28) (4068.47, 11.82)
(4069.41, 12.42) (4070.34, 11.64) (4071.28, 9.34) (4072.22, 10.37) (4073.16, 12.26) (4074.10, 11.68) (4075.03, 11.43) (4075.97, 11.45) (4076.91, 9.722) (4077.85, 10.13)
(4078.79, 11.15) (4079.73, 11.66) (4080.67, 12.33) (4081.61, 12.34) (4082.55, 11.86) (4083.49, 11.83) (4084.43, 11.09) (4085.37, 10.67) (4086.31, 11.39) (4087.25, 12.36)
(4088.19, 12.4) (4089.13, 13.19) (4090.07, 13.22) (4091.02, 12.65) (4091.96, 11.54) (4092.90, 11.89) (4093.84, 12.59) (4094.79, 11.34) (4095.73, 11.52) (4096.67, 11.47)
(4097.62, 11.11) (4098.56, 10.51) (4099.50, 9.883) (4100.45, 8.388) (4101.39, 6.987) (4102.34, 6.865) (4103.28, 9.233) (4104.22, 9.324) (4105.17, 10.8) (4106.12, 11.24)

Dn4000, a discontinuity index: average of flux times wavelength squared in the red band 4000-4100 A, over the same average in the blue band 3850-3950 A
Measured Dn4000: 1.4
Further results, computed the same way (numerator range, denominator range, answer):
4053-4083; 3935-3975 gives 1.72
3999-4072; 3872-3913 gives 1.33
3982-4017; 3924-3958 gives 1.67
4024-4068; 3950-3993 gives 1.38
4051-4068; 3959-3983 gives 1.73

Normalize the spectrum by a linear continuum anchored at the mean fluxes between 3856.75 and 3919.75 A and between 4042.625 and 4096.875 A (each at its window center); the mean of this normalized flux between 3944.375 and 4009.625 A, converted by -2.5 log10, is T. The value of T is 0.13 mag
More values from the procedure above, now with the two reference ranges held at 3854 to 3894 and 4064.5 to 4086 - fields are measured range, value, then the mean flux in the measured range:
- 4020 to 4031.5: -0.092 mag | 11.8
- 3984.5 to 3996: -0.088 mag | 11.3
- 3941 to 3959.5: 0.102 mag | 9.12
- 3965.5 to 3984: 0.435 mag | 6.9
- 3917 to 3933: 0.356 mag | 7.02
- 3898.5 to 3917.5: -0.006 mag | 9.64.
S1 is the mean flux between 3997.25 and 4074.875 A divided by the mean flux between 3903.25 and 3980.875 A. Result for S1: 1.5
